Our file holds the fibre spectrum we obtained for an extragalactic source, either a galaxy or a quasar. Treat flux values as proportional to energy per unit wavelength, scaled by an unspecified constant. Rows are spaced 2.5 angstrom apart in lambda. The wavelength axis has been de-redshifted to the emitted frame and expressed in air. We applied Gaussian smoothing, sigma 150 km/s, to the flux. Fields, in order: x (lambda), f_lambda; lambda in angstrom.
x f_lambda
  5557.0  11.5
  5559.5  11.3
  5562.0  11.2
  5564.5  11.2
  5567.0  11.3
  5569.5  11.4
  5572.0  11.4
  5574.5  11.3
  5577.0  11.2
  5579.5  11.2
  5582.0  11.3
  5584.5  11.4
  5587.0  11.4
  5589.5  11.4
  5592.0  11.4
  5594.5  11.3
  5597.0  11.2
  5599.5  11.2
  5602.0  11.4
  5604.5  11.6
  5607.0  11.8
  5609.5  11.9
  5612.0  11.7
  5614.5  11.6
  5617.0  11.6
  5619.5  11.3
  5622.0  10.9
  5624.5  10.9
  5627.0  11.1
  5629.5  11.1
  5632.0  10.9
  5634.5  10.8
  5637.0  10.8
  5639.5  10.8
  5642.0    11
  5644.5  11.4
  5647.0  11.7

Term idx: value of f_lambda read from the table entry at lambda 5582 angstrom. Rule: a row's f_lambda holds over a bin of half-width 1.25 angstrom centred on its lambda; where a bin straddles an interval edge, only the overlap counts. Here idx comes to 11.3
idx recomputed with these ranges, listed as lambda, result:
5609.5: 11.9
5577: 11.2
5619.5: 11.3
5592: 11.4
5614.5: 11.6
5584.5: 11.4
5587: 11.4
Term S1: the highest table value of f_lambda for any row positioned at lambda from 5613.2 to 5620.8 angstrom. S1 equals 11.6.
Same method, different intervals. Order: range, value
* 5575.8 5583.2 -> 11.3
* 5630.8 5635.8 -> 10.9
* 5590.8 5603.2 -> 11.4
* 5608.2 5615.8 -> 11.9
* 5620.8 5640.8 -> 11.1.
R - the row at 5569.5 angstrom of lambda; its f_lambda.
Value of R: 11.4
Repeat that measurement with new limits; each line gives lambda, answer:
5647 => 11.7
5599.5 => 11.2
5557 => 11.5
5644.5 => 11.4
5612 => 11.7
